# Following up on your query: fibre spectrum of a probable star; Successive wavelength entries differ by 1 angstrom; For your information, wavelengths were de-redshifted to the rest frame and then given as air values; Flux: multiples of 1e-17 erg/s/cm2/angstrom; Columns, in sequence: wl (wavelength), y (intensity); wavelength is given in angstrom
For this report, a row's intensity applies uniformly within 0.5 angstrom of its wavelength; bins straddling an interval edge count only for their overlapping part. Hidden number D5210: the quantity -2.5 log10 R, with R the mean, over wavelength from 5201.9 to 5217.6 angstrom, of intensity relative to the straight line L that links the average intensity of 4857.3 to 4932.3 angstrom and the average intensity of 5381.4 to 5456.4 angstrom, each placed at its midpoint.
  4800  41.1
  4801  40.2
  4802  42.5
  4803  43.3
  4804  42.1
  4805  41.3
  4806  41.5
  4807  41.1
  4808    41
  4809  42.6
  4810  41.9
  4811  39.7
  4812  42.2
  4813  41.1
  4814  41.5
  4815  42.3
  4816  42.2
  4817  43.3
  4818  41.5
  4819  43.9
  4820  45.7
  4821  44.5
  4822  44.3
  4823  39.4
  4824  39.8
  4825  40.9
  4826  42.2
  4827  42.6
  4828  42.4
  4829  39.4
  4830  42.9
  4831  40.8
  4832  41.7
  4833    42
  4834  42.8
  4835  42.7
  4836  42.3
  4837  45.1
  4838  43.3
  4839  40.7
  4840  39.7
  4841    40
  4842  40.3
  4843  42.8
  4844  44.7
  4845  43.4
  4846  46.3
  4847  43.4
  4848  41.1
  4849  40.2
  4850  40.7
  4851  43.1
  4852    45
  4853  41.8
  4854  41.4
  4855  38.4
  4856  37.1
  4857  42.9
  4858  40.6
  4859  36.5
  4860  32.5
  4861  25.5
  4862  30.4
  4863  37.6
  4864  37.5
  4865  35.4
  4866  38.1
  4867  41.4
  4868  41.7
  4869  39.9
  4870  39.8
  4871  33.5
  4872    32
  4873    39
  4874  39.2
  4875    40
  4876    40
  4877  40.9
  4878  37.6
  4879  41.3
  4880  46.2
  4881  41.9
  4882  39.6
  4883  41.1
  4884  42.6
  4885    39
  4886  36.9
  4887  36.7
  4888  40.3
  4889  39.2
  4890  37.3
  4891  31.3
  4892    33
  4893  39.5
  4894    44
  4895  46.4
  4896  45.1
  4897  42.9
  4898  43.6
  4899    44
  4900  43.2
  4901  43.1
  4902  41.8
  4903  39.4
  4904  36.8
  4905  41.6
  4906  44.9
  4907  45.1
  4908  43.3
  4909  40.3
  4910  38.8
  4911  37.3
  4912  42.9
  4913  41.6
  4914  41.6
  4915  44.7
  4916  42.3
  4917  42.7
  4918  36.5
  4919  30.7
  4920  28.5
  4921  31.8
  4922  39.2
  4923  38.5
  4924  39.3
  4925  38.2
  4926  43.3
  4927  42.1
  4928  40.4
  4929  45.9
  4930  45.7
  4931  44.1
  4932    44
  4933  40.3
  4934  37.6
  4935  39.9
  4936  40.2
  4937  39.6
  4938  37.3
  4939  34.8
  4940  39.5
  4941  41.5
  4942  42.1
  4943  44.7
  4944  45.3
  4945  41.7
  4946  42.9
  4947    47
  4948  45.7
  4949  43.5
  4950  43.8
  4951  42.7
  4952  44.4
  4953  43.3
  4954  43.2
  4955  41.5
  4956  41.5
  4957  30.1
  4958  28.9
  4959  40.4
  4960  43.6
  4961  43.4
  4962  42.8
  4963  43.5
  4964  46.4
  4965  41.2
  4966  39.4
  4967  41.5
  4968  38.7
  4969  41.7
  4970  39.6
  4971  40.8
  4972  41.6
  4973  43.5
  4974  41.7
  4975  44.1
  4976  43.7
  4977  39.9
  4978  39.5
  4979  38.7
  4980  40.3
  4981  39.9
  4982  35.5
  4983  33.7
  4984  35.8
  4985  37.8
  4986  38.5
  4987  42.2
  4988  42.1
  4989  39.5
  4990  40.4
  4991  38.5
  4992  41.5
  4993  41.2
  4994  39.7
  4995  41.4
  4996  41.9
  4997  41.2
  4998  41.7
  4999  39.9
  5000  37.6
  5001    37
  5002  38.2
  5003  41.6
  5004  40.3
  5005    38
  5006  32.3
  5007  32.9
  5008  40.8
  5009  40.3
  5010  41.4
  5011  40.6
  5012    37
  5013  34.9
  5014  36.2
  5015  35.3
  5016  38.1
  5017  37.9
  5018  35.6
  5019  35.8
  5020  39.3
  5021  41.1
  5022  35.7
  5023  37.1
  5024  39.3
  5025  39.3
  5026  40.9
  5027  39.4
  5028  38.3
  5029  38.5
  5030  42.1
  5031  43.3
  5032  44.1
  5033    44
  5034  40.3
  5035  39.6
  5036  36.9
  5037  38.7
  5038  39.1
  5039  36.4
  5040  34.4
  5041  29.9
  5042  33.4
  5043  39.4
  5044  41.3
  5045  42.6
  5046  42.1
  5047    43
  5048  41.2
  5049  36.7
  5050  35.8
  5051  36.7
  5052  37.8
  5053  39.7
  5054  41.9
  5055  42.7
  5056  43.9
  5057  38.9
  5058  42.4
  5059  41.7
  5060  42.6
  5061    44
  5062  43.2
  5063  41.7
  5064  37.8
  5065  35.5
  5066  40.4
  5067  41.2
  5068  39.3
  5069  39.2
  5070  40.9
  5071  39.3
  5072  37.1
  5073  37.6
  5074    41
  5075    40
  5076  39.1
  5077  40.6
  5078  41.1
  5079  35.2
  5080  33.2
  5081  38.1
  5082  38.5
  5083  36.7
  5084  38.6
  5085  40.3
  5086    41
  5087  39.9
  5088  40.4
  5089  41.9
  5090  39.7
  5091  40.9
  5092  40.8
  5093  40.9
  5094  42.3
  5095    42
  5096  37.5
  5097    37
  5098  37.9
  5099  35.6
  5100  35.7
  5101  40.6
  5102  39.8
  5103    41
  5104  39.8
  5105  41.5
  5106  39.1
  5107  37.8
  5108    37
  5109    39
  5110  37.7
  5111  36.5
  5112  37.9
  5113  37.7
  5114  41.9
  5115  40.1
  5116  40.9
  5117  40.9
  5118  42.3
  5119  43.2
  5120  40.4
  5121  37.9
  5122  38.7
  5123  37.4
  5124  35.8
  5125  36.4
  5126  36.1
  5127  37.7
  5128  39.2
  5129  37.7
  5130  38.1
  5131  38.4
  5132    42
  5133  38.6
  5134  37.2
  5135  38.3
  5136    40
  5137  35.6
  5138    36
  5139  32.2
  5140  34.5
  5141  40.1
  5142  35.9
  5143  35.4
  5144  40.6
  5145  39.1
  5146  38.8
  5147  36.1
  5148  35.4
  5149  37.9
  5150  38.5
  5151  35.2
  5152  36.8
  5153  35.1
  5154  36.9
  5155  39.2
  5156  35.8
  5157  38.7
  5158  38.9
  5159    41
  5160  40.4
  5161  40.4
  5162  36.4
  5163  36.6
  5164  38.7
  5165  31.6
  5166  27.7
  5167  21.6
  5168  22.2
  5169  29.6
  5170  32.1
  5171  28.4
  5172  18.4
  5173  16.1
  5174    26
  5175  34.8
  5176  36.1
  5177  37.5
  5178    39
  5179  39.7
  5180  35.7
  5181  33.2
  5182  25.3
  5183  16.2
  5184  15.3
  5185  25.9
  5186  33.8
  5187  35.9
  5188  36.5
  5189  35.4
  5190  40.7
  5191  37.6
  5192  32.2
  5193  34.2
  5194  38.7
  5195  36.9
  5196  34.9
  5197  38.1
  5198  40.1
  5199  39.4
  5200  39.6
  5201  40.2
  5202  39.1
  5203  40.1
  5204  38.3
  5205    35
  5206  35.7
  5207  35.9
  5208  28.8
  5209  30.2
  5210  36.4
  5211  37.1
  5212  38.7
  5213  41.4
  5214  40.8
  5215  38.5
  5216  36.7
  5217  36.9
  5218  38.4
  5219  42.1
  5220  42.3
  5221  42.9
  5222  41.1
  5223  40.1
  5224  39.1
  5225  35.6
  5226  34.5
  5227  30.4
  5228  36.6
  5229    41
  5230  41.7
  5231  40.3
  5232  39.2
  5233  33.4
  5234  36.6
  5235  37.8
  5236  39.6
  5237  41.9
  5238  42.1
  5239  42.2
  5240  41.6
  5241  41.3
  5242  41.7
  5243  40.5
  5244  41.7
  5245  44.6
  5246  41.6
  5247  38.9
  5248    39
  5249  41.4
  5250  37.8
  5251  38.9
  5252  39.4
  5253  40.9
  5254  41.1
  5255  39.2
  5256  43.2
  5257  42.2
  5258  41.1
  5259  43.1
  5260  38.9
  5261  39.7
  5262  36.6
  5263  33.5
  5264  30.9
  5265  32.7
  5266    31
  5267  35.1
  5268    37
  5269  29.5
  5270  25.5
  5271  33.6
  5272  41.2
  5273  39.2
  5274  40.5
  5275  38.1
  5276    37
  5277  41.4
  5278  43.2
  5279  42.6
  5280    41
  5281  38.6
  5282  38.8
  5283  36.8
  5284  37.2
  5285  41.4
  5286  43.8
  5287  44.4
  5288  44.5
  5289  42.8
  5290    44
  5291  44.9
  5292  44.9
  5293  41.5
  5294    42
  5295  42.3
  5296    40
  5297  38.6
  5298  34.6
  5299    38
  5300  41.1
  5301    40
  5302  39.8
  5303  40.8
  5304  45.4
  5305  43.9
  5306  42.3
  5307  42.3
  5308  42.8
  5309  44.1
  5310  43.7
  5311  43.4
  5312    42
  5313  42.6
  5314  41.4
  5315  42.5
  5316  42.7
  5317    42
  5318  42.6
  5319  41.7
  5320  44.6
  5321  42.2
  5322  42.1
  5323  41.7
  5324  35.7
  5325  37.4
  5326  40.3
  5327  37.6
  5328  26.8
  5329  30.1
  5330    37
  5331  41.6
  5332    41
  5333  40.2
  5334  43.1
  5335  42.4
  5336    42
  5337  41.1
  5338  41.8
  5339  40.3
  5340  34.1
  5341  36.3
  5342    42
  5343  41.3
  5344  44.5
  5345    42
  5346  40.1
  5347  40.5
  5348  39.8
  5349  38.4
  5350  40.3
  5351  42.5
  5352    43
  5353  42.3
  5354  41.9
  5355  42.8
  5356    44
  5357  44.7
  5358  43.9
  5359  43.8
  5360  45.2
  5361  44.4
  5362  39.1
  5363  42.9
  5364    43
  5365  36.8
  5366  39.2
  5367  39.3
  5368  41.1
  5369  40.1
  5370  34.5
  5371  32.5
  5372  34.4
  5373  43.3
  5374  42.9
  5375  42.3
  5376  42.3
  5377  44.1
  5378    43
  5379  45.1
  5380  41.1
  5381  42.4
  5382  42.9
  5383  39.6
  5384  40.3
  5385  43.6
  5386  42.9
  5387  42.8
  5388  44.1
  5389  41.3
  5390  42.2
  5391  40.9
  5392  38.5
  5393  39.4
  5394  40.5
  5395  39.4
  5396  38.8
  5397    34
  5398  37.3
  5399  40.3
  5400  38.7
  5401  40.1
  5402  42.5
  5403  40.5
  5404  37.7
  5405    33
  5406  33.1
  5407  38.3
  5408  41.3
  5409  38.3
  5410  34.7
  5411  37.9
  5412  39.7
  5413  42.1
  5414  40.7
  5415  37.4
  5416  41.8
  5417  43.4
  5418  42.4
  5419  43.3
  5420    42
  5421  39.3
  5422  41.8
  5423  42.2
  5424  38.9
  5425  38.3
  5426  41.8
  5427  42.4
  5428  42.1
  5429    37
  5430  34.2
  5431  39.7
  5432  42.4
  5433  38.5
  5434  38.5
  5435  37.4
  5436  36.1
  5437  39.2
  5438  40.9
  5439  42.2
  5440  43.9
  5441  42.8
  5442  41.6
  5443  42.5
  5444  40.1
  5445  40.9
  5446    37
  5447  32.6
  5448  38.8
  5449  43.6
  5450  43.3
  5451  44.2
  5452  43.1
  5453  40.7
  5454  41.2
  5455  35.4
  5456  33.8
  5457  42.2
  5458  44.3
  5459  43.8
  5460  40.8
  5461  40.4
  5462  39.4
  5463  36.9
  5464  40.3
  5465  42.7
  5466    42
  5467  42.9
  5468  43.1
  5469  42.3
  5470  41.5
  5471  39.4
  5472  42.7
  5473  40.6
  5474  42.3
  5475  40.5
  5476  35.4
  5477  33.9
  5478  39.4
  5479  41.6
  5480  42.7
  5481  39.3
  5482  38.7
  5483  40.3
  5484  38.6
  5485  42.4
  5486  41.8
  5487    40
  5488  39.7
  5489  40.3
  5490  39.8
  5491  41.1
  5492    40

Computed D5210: 0.09 mag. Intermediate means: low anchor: 39.6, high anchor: 40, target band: 36.8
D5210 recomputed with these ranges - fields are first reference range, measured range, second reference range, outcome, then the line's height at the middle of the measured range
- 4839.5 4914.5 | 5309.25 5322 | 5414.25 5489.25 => -0.06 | 40.3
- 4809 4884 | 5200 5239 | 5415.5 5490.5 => 0.07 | 40.5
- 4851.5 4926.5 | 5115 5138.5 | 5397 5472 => 0.03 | 39.7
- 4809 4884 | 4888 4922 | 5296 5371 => 0.01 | 40.7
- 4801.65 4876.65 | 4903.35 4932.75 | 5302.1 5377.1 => 0.01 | 40.7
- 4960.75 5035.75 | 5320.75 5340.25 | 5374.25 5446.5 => 0.03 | 40.2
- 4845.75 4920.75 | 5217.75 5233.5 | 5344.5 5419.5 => 0.04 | 40.3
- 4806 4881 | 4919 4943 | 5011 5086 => 0.01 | 40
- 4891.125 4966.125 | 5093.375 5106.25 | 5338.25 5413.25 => 0.04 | 40.8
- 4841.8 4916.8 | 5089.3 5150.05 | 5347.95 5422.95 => 0.05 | 40.4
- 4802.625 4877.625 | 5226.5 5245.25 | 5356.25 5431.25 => 0.02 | 40.5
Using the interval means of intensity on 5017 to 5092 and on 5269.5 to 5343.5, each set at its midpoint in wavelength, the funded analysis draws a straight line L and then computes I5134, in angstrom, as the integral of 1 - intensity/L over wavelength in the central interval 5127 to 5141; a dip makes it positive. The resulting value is 0.7 angstrom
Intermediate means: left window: 39.4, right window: 40.4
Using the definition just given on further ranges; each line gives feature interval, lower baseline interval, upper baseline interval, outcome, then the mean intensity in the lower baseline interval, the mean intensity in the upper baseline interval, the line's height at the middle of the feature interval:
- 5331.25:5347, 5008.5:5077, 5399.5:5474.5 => -0.3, 39.3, 40.2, 40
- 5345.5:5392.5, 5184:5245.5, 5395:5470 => -2.4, 37.8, 40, 39.4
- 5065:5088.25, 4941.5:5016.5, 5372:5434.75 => 0.8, 40.3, 40.3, 40.3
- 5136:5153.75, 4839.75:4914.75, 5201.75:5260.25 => 1.2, 40.1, 39.1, 39.3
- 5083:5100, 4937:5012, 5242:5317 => 0.3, 40.4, 40.1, 40.3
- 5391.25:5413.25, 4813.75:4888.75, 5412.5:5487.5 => 1.1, 40.5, 40.4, 40.5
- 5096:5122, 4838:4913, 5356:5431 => 0.7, 40.1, 40.4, 40.2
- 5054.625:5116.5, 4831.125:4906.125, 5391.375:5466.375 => 0.7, 40.2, 39.8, 40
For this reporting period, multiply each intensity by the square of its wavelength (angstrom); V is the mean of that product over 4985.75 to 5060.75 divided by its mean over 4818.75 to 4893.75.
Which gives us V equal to 1.0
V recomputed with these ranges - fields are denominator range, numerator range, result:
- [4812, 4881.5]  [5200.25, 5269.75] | 1.10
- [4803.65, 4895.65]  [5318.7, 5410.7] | 1.22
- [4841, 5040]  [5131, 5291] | 1.03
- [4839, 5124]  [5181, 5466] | 1.13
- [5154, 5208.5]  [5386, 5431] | 1.28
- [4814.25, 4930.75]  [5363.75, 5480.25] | 1.23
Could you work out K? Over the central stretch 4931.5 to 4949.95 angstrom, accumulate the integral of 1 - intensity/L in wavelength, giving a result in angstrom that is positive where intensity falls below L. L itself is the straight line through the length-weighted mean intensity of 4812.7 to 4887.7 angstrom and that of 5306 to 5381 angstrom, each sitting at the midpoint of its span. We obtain -0.5 angstrom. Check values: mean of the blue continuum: 40.5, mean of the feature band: 41.6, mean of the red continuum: 40.9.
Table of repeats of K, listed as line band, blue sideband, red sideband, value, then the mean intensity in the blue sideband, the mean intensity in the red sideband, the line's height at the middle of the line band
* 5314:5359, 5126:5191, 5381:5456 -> -2.7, 34.5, 40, 38.3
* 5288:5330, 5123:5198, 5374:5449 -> -3.3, 34.8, 40.2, 38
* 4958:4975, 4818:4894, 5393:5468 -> -0.6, 40.1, 39.9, 40.1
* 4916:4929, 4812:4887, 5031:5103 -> 0.7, 40.5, 39.5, 40.2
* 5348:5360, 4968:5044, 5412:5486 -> -0.7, 39.1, 40.4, 40.1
